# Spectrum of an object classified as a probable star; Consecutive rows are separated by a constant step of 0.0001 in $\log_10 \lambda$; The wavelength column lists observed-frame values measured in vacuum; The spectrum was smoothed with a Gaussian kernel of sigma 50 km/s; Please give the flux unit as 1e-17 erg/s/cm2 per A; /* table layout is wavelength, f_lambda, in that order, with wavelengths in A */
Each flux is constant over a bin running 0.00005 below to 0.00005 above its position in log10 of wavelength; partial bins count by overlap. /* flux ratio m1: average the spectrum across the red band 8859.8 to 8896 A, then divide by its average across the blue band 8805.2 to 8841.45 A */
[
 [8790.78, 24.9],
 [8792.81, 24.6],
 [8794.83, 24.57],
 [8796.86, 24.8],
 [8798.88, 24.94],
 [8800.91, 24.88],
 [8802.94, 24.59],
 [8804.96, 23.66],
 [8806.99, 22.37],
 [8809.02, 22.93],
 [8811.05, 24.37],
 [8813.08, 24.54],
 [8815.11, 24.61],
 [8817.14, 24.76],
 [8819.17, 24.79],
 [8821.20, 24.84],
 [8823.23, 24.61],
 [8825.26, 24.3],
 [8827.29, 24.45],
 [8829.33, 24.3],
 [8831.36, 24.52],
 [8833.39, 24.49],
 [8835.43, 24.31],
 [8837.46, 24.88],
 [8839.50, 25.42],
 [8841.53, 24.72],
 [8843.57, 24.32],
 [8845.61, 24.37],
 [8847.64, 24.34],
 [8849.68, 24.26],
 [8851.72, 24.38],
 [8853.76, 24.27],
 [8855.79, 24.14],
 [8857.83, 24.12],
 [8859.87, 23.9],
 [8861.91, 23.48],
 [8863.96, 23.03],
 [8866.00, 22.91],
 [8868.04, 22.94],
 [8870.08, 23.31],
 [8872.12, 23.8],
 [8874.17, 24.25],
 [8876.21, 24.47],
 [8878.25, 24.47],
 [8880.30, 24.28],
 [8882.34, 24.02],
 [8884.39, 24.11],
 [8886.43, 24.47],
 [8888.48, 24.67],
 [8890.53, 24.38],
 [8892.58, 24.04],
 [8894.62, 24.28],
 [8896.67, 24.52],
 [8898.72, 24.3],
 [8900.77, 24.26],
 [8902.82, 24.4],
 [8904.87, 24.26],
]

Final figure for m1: 1.0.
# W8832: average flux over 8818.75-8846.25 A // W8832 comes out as 24.6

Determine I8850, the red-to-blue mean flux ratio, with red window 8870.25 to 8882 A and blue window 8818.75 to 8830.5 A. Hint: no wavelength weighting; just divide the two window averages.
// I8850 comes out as 0.99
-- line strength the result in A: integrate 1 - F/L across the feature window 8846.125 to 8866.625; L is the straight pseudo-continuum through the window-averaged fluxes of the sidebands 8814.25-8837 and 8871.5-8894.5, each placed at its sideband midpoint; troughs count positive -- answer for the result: 0.42 A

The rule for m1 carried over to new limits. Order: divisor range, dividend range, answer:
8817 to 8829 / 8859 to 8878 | 0.96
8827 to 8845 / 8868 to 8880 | 0.97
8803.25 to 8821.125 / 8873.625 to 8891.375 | 1.01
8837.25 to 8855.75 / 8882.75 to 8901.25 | 0.99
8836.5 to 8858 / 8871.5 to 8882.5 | 0.99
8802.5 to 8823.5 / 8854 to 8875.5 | 0.98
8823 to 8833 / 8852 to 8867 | 0.97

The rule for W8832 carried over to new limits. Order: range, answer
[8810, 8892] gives 24.3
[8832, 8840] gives 24.7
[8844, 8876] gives 23.9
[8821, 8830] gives 24.5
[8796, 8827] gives 24.3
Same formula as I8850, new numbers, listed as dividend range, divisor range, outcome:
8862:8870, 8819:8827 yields 0.94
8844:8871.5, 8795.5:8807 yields 0.98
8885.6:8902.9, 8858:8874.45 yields 1.04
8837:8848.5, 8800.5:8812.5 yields 1.04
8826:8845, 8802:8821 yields 1.02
